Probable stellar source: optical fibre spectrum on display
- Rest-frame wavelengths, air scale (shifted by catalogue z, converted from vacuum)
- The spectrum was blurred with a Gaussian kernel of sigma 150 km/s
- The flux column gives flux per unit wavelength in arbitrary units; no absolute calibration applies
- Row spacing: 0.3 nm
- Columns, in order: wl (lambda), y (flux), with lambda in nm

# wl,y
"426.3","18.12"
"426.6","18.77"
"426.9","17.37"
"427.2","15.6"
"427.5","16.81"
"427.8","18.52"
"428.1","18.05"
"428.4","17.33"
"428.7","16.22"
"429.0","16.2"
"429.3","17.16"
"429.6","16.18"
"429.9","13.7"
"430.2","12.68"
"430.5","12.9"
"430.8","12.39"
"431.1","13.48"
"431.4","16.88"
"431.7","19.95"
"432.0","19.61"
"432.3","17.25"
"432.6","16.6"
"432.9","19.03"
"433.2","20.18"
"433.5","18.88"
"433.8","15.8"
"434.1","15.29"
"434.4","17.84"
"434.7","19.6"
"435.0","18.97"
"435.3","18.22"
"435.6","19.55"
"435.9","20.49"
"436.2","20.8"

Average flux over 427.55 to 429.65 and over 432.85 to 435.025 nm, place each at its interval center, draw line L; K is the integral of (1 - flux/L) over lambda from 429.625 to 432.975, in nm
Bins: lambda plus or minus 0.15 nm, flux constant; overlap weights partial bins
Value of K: 0.35 nm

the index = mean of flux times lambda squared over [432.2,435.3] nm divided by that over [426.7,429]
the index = 1.08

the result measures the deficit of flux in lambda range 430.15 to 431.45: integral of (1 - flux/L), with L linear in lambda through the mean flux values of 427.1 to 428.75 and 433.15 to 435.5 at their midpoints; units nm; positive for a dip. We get 0.30 nm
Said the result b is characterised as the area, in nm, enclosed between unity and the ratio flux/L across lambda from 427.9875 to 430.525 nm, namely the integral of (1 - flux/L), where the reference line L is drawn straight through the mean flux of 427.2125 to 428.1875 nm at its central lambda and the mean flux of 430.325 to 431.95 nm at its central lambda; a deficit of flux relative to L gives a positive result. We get 0.13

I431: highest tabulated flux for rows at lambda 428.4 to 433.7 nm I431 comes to 20.18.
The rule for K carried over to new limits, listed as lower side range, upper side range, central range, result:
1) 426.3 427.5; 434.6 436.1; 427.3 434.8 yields 0.66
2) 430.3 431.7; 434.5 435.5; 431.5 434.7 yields -0.26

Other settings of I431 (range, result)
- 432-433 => 19.61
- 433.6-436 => 20.49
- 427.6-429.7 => 18.52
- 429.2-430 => 17.16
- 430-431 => 12.9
